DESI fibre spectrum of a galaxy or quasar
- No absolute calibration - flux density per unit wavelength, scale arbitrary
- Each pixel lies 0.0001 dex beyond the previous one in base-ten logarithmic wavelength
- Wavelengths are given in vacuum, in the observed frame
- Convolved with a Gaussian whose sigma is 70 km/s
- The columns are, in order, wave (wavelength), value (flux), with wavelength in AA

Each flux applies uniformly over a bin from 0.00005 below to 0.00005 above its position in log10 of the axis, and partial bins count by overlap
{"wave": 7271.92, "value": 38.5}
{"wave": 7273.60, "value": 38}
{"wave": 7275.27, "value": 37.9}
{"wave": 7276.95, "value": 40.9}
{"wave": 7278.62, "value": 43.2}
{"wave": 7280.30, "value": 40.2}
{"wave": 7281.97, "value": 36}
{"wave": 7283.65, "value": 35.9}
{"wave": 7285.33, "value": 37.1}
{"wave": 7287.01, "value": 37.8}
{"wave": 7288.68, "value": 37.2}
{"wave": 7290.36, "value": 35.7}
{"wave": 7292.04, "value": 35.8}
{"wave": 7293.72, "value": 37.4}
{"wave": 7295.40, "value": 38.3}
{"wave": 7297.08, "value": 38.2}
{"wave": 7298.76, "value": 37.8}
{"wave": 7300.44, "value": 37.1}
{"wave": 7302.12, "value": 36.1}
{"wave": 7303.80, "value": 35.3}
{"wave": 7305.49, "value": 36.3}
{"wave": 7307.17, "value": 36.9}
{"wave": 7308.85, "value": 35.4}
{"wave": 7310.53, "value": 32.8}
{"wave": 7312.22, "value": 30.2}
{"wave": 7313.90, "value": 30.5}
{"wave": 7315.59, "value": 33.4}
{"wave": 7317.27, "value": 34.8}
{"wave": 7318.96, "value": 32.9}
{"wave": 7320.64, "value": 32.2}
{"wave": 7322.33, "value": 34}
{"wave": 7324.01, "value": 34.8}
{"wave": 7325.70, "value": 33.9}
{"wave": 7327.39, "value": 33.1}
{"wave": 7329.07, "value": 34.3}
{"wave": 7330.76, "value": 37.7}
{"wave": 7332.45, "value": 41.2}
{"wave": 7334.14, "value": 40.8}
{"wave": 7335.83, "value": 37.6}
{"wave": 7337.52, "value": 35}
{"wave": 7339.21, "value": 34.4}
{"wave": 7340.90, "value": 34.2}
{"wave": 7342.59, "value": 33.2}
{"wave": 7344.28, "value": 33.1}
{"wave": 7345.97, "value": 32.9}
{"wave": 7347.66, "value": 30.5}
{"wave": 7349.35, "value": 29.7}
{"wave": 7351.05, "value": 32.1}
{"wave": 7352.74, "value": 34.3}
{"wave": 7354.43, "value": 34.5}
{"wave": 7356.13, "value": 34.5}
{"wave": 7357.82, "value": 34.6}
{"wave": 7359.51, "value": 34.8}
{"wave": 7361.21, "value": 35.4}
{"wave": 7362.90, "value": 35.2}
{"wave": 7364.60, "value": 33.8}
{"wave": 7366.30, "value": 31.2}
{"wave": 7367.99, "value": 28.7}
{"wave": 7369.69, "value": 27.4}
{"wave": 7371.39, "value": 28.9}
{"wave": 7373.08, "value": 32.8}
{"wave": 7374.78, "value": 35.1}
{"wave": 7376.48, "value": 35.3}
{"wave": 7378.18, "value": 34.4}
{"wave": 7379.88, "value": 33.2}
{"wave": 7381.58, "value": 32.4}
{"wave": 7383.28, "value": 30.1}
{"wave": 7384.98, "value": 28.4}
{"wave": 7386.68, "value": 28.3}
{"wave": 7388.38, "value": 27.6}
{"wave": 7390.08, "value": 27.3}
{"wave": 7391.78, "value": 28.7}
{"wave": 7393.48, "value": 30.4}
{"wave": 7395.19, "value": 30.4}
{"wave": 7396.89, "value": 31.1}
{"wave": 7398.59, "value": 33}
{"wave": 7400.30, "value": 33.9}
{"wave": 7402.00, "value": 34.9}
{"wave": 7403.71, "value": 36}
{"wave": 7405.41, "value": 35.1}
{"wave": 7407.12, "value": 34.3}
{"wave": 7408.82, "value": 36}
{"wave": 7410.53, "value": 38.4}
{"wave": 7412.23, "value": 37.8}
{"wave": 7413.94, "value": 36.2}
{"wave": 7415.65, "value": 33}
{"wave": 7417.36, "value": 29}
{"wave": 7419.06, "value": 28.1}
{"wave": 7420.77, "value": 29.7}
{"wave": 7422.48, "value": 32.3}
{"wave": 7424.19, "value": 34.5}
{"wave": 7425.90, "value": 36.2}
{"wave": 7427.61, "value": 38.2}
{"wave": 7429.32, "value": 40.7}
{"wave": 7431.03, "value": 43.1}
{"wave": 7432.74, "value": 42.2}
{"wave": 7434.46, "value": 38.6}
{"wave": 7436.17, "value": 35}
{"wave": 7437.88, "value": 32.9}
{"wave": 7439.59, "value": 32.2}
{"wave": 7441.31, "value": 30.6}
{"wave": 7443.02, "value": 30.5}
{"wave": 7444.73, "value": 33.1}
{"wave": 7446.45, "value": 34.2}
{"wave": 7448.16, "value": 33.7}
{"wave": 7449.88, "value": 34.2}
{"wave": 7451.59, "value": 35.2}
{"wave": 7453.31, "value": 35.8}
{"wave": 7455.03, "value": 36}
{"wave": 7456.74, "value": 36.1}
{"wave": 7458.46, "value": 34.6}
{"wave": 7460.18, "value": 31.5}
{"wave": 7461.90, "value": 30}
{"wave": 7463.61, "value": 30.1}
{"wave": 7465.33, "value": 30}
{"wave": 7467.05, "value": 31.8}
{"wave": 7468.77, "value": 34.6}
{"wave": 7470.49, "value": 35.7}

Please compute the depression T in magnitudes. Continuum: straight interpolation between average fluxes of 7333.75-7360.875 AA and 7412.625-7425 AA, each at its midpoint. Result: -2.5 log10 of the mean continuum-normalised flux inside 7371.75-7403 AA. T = 0.05 mag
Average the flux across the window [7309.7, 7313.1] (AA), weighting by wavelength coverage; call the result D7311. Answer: 31.5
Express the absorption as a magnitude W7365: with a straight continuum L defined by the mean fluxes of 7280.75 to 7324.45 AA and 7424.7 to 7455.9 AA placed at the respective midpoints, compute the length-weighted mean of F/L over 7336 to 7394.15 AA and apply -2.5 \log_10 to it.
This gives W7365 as 0.11 mag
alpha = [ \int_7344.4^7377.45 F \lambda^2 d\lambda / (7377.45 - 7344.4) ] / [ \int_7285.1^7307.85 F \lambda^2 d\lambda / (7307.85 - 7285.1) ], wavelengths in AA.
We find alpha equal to 0.90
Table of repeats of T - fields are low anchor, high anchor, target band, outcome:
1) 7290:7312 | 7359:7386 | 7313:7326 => 0.06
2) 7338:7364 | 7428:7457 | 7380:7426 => 0.08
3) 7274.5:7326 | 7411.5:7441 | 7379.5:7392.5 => 0.20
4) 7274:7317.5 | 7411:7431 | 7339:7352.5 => 0.10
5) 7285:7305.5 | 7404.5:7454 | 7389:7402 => 0.15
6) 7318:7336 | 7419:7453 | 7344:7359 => 0.08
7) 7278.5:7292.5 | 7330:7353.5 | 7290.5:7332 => 0.04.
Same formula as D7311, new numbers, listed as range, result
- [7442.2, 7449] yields 32.9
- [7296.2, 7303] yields 37.3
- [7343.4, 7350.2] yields 31.6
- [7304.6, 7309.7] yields 36.2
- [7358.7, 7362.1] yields 35.1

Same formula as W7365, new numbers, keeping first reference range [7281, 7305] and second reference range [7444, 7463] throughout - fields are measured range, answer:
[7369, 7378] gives 0.10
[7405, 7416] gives -0.04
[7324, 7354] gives 0.04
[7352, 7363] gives 0.03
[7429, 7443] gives -0.06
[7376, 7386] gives 0.10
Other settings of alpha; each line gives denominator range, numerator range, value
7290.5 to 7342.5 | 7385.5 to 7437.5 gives 0.99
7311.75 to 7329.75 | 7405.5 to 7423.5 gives 1.04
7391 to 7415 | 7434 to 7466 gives 0.99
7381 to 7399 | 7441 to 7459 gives 1.17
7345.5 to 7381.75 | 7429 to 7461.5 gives 1.09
